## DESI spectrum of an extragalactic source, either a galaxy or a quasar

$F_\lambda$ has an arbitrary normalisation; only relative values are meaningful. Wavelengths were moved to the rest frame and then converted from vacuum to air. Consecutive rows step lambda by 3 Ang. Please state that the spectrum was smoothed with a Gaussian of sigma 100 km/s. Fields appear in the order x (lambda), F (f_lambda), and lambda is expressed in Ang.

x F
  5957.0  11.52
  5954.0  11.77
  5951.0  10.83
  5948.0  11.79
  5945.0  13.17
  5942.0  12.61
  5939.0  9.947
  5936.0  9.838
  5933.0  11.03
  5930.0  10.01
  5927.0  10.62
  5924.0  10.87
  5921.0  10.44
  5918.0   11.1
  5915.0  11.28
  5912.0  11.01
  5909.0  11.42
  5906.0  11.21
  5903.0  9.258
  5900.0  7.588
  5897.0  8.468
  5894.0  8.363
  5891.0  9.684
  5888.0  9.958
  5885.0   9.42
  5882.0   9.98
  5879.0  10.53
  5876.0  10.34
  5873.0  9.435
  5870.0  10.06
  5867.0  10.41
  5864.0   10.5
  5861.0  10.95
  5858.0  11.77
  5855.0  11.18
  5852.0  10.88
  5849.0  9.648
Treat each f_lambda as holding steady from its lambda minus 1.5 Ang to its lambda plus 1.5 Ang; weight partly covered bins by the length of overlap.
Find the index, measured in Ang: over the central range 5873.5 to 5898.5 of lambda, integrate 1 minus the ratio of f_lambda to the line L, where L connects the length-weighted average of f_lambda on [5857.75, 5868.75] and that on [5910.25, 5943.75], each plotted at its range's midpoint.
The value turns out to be 2.8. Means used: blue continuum 10.8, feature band 9.59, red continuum 10.8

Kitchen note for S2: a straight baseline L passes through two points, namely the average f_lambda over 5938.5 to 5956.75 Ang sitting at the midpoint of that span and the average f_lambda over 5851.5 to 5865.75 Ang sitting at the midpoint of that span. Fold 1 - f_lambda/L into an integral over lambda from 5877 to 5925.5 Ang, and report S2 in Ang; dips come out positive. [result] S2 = 5.80 Ang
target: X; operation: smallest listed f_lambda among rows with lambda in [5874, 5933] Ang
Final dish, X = 7.588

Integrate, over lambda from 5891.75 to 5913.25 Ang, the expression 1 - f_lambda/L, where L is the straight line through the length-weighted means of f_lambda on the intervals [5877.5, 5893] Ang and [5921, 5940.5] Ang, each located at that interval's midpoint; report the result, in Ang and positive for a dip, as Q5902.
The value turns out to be 1.0 Ang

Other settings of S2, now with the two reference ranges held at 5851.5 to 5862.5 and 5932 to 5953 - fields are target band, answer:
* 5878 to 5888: 1.2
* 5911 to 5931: 0.9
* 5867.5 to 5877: 1.1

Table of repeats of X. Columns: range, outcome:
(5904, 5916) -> 11.01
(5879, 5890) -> 9.42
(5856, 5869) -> 10.41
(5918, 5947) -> 9.838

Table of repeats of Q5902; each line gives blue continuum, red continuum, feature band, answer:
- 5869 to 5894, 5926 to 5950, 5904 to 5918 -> -0.8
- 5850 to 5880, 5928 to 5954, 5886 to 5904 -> 3.2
